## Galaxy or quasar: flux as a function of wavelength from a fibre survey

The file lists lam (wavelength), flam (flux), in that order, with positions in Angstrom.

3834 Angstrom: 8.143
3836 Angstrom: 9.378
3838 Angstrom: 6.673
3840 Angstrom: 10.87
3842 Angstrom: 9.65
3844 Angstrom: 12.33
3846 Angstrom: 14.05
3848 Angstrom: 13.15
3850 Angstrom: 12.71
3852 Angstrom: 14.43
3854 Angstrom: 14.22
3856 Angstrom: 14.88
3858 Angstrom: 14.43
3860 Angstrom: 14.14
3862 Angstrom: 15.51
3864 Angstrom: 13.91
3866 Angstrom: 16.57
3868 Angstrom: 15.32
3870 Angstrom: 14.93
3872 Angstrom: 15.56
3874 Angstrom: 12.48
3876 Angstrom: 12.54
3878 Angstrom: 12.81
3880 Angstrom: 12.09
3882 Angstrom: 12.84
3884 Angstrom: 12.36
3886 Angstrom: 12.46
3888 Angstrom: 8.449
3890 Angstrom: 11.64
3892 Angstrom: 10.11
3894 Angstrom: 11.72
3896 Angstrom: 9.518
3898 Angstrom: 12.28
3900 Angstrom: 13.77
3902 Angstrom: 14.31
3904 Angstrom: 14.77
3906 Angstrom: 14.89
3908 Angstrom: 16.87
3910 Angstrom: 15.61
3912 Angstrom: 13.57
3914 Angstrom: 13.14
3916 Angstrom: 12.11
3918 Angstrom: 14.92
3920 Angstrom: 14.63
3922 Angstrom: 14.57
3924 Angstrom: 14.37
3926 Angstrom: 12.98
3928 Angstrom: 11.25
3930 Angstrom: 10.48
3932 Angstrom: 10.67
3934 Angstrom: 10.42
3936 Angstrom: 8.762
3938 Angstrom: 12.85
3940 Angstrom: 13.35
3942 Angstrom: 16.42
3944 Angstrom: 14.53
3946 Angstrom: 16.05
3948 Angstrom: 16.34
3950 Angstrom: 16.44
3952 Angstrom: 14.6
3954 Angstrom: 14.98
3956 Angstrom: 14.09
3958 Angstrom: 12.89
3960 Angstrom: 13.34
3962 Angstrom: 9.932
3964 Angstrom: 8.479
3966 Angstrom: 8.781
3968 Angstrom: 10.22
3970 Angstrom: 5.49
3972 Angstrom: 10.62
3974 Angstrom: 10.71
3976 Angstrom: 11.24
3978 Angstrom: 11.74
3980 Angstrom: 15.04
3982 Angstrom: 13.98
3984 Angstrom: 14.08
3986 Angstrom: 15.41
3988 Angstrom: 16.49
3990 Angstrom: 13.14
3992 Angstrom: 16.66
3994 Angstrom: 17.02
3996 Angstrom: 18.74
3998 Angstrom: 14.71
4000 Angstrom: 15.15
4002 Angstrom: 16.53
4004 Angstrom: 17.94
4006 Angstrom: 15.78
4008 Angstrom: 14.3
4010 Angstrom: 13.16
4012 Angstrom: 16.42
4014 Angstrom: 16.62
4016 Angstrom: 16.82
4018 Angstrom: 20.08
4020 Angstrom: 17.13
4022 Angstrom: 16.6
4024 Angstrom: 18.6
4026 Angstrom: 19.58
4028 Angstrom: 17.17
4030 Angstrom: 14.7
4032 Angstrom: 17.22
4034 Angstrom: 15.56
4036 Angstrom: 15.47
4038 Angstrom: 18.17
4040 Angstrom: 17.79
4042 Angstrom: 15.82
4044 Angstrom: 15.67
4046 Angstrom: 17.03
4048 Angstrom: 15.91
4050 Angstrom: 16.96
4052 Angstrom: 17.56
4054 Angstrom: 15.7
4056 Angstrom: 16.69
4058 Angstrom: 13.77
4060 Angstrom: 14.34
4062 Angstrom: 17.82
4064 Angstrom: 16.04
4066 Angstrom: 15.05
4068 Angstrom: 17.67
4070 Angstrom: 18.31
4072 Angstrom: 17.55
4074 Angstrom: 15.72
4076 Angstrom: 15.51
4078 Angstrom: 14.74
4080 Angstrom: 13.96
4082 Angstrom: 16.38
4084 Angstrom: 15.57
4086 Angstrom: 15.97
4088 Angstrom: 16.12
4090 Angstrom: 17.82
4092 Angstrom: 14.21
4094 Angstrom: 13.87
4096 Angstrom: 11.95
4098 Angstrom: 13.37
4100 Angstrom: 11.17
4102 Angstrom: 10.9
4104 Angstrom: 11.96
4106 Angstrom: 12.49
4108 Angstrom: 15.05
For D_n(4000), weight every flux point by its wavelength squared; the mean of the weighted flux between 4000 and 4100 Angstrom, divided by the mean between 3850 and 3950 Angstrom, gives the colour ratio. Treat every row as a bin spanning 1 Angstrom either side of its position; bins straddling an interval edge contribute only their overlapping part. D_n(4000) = 1.3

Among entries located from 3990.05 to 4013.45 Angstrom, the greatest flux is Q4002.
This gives 18.74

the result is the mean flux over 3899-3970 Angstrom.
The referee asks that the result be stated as 13.2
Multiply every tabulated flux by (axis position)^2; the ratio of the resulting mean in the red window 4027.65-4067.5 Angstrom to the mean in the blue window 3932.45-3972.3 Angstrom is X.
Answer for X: 1.4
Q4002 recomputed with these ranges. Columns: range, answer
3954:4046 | 20.08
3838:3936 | 16.87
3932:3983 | 16.44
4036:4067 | 18.17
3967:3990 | 16.49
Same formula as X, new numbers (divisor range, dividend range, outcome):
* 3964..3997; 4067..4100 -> 1.25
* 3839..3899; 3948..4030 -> 1.20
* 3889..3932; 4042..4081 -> 1.32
